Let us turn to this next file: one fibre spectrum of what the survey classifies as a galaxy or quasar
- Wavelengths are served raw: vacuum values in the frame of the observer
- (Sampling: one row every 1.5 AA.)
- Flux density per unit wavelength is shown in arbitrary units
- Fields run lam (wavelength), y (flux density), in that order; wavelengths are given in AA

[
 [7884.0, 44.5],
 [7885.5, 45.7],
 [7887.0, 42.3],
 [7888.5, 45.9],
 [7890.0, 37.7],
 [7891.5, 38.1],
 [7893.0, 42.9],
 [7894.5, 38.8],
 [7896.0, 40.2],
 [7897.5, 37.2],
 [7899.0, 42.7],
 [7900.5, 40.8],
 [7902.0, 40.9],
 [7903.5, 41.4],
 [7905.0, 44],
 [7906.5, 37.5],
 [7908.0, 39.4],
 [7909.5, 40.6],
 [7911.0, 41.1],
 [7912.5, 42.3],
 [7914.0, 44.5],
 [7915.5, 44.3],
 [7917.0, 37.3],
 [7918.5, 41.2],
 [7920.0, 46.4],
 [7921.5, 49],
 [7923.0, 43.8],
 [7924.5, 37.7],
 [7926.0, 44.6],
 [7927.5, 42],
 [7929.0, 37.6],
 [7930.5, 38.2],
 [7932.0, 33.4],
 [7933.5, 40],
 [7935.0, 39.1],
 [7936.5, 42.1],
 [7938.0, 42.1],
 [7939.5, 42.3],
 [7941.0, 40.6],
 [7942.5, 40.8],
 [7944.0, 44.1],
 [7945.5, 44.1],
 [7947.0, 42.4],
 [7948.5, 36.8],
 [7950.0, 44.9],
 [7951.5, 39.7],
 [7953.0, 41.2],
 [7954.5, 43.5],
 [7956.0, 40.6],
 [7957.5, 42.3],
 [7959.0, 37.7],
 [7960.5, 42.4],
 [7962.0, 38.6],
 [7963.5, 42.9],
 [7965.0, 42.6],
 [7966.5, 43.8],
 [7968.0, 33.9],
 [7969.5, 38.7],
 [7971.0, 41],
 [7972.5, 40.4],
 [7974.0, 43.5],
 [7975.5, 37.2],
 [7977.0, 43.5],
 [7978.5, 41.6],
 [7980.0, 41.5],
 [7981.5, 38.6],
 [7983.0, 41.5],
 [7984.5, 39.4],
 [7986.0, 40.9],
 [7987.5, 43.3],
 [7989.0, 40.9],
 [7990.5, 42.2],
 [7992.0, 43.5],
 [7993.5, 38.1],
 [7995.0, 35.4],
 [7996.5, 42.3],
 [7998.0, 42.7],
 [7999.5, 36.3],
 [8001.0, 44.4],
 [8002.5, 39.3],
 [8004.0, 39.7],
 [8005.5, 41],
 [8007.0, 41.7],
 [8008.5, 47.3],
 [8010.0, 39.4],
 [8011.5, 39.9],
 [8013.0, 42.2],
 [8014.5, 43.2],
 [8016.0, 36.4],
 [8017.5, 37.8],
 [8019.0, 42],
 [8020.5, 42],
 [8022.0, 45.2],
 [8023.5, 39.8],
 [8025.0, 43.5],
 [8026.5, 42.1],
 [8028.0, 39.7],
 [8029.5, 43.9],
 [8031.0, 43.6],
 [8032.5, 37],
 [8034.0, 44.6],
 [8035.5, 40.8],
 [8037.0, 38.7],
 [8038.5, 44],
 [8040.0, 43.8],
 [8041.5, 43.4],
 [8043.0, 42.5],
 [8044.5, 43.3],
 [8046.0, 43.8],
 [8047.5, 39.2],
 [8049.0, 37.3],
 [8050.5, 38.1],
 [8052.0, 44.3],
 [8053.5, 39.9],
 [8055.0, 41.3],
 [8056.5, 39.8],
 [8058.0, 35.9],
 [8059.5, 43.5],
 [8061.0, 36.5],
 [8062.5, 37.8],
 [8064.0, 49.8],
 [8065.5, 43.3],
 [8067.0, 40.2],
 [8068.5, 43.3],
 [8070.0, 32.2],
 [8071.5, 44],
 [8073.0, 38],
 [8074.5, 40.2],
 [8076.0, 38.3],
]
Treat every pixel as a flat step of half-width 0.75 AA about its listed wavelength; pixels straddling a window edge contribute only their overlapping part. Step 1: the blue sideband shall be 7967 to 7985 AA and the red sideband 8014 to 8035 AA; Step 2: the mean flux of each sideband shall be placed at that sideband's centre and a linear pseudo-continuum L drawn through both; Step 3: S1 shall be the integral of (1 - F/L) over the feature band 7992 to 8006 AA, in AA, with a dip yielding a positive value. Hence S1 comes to 0.23 AA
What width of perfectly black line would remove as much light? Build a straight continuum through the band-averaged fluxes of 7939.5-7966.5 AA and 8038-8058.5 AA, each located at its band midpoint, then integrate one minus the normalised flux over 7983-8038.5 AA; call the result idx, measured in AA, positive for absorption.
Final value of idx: 0.3 AA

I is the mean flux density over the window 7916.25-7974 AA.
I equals 41.1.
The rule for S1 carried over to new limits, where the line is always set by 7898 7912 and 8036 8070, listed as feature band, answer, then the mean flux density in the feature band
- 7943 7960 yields -0.25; 41.6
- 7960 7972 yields 0.16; 40.4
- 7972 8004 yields 0.21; 40.8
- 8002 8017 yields 0.03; 41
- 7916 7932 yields -0.20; 41.4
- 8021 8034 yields -0.29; 42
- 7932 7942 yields 0.12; 40.5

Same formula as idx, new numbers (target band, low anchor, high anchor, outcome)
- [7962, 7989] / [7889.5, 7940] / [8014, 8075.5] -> 0.15 AA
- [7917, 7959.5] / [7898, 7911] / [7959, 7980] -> -0.57 AA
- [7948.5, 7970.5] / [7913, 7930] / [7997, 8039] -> 0.67 AA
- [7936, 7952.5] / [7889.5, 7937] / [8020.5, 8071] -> -0.34 AA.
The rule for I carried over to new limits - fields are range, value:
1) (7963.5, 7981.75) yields 40.7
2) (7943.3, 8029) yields 41.1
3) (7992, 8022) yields 40.8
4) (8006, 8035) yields 41.6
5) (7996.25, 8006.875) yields 40.8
